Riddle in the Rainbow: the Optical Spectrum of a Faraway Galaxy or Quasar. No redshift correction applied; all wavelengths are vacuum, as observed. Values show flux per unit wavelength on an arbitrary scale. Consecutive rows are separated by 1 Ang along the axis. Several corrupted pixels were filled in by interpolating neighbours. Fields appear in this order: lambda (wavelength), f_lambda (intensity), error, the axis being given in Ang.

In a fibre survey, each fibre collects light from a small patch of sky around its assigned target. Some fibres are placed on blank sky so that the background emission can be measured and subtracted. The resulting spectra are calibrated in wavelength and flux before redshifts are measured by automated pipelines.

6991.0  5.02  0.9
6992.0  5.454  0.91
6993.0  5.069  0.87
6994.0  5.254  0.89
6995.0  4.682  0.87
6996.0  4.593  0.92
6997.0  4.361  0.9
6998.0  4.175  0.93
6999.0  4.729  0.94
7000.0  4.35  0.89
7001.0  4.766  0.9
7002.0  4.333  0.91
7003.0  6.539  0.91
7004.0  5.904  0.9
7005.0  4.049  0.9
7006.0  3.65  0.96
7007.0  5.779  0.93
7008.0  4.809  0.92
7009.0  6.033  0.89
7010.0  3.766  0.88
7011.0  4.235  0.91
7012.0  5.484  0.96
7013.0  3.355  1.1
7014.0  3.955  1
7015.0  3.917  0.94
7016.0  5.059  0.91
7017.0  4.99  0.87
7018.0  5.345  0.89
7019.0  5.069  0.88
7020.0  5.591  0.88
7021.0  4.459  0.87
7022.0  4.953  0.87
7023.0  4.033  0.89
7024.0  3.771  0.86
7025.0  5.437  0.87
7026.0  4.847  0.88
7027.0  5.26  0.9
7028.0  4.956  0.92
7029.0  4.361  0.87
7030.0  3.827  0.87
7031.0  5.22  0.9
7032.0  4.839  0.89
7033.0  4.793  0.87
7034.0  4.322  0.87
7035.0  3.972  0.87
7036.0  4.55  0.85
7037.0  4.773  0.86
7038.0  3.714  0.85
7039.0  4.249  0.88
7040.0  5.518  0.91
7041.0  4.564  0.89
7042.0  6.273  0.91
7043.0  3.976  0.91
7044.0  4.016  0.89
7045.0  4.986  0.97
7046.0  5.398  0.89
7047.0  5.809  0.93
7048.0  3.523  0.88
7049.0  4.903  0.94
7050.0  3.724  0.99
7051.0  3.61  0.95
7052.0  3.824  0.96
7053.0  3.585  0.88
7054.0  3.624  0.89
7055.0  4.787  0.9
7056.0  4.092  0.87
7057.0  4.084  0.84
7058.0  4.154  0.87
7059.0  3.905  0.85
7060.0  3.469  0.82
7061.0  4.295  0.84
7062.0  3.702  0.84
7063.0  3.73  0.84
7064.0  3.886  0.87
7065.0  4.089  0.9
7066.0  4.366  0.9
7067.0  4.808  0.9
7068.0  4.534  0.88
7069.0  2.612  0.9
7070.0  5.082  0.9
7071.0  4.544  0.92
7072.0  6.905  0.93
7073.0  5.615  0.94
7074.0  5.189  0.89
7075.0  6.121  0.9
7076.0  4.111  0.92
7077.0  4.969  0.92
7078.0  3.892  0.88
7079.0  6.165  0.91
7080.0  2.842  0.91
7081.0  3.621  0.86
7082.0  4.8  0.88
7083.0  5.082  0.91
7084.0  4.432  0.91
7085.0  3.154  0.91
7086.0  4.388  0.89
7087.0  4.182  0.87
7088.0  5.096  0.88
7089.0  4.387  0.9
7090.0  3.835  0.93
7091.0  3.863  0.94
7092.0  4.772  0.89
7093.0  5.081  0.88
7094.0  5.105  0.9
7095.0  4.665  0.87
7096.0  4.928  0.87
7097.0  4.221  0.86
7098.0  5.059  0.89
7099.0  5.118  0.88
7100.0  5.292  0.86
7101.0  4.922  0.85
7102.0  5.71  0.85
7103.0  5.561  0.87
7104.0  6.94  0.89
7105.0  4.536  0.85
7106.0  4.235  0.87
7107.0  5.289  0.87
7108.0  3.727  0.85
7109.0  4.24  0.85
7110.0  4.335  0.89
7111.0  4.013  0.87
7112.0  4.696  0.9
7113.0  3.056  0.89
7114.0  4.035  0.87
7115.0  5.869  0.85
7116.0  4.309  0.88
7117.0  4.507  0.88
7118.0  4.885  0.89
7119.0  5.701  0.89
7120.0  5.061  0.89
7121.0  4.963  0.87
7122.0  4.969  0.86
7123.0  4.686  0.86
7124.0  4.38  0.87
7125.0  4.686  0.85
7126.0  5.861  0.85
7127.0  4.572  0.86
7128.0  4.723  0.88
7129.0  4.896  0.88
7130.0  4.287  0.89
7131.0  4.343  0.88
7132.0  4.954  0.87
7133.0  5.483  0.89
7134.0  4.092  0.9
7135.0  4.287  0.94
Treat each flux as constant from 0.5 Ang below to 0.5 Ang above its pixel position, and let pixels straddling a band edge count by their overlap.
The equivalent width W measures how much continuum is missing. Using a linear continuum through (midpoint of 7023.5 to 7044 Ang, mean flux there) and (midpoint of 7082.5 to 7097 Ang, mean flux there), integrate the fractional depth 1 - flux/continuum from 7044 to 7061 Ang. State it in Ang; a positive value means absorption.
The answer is 1.41 Ang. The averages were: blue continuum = 4.65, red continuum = 4.49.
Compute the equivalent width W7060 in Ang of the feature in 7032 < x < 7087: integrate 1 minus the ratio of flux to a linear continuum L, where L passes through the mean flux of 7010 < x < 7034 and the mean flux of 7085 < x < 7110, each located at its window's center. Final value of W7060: 3.23 Ang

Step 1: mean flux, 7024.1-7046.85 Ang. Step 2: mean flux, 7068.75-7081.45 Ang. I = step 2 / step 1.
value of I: 1.01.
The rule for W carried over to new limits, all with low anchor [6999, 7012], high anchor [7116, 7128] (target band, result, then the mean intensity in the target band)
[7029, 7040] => 0.91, 4.47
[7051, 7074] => 2.92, 4.26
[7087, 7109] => 0.22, 4.84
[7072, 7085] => 0.34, 4.76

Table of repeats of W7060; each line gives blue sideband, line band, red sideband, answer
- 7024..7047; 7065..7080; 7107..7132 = -0.4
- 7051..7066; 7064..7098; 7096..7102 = -0.6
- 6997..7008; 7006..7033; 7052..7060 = -1.1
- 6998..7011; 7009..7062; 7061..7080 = 2.8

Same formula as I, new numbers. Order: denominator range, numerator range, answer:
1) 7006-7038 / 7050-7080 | 0.94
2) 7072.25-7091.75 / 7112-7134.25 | 1.04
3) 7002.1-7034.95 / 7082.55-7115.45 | 0.98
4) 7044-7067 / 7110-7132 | 1.12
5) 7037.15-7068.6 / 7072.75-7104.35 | 1.11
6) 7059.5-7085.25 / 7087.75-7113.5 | 1.05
